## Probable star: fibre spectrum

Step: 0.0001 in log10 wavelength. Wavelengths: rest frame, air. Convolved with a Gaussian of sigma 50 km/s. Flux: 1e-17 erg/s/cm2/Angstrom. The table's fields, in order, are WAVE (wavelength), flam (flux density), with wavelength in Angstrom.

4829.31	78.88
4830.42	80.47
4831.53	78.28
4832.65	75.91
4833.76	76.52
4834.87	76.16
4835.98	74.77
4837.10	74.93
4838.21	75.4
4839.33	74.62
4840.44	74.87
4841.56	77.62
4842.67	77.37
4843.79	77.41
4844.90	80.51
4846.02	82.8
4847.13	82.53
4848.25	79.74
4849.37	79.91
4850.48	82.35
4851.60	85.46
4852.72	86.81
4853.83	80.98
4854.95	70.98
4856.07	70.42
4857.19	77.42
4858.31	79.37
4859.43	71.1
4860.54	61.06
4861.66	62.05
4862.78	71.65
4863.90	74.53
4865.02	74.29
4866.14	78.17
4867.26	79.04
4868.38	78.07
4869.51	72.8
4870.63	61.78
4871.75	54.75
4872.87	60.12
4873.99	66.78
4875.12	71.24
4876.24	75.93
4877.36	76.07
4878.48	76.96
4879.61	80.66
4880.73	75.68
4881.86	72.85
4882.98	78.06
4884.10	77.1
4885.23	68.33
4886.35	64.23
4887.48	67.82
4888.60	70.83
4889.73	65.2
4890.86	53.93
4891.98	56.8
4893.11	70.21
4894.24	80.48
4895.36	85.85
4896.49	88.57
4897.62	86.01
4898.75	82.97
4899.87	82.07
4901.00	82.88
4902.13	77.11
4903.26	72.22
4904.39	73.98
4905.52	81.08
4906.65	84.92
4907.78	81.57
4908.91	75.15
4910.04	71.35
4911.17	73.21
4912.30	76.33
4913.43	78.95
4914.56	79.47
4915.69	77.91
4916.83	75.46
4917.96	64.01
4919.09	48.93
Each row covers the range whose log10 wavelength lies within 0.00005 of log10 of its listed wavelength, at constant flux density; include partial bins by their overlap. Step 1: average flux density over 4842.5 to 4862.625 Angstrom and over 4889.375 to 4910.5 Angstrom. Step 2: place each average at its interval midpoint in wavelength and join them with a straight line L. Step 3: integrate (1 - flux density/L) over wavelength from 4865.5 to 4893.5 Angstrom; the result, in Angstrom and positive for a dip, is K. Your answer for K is 2.4 Angstrom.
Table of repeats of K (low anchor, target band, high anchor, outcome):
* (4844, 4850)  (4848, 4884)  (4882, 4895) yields 0.7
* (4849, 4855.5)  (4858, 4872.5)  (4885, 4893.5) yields 0.9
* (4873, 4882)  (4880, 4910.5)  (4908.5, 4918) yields -0.2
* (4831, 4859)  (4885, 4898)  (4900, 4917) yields 1.1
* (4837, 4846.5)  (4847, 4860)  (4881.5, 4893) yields -0.7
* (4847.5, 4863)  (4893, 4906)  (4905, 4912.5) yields -0.5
